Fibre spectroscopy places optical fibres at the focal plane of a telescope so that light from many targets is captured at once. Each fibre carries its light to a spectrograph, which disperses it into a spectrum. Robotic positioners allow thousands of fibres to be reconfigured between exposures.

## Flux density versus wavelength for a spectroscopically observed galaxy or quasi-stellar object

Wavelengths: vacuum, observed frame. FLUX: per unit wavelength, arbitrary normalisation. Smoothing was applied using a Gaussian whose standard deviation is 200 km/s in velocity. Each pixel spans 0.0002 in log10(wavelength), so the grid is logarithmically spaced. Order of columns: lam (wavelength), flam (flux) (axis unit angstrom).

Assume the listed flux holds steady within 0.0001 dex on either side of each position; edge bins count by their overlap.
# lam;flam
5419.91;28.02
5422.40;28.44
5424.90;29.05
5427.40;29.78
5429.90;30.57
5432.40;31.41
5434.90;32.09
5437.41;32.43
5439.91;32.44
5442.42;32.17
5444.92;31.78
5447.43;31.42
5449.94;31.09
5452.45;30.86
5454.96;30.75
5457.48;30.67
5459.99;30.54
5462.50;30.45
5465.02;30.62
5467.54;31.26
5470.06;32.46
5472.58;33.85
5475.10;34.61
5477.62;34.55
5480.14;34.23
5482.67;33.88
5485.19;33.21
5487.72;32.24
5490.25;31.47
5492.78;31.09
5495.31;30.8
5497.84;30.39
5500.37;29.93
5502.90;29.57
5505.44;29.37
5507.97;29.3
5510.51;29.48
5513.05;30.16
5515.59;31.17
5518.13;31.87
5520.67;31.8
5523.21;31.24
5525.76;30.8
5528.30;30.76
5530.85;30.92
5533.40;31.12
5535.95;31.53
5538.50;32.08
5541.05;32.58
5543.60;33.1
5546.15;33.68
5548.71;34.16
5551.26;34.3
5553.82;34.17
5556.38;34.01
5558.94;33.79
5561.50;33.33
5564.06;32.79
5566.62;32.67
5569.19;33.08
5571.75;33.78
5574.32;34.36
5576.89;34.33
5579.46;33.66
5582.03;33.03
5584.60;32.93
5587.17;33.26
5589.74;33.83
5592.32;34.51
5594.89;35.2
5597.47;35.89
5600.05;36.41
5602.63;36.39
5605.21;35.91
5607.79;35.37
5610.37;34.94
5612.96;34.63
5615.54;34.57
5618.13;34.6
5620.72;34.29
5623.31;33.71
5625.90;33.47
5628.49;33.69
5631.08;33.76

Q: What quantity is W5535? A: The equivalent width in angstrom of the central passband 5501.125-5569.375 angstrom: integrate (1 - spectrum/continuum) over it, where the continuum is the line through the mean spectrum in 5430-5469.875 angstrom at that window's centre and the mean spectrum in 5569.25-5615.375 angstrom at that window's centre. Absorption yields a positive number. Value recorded 2.8 angstrom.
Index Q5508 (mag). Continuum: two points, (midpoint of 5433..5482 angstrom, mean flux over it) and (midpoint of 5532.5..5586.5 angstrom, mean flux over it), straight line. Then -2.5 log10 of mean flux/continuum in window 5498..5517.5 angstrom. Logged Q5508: 0.093 mag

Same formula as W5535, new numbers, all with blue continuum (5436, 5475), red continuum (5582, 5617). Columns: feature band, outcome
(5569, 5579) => 0.1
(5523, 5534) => 0.8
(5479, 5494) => -0.2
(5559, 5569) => 0.3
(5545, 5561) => -0.1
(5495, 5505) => 0.8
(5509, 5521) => 0.8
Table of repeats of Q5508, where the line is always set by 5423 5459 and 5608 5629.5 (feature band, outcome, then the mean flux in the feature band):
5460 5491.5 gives -0.030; 32.6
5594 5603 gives -0.062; 35.9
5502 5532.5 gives 0.067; 30.6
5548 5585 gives -0.009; 33.6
